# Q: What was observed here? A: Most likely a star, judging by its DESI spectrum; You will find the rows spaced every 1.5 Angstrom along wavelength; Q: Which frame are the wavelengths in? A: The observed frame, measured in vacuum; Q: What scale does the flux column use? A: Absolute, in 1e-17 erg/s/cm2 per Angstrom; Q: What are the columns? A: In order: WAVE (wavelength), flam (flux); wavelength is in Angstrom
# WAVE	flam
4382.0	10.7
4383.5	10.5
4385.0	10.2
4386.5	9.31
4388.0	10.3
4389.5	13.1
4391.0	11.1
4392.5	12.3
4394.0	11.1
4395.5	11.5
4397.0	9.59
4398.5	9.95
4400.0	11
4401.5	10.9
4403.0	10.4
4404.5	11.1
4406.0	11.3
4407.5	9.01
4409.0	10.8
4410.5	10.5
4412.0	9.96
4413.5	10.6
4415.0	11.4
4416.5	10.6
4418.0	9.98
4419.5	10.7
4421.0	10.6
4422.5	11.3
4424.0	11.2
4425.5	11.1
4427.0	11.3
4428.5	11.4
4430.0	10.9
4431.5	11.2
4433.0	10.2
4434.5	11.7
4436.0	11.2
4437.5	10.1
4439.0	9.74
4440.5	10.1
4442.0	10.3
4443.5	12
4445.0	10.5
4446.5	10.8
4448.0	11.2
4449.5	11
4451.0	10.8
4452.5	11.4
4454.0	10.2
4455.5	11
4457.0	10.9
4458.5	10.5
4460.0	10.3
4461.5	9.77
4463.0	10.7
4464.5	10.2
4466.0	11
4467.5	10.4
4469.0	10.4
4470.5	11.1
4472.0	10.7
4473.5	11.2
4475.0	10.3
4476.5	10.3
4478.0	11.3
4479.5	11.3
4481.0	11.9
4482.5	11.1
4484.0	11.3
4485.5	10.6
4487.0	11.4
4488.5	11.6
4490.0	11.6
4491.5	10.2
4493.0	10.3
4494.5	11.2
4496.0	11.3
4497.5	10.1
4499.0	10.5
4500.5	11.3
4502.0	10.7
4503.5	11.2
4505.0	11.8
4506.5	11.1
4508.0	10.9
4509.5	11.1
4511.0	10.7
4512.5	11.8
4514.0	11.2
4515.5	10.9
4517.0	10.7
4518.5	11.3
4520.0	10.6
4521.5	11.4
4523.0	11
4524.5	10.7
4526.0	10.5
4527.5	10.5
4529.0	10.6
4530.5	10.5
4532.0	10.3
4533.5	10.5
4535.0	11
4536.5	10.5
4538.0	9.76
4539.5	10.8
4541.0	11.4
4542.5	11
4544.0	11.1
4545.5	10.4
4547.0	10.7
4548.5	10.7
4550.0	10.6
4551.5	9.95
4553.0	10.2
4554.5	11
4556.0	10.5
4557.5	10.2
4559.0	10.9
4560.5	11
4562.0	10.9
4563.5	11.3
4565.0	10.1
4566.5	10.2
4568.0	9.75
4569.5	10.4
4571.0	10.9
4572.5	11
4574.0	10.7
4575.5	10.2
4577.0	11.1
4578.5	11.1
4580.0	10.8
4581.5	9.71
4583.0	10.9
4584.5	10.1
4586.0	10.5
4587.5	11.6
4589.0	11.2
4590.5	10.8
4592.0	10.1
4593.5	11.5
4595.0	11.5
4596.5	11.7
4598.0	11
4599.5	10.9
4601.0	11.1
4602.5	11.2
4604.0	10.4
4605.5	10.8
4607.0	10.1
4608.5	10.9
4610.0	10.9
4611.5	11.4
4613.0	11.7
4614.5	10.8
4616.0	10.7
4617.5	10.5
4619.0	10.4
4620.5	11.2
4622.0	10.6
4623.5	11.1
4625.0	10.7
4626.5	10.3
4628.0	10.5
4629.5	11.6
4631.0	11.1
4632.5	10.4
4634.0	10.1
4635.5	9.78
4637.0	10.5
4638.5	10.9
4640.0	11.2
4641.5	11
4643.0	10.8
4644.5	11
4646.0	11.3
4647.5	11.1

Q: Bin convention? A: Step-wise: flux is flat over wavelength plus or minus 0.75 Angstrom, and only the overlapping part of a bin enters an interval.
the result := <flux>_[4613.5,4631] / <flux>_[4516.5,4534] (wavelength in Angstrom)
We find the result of 1.0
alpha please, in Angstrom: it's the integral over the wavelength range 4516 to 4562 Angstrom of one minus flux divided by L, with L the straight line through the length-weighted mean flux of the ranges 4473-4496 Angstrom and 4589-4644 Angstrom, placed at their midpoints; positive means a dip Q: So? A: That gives 1.18 Angstrom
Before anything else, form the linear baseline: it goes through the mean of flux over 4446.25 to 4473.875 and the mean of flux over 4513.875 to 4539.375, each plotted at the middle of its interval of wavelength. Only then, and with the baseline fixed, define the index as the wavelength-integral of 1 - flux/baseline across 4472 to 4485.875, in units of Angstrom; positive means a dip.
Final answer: -0.4 Angstrom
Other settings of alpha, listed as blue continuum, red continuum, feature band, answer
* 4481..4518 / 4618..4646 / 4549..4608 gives 0.8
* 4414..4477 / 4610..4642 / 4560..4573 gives 0.2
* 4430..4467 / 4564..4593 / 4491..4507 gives -0.3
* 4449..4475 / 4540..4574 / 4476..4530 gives -1.7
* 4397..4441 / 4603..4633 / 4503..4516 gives -0.5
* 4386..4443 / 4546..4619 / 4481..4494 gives -0.4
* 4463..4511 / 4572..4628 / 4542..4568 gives 0.7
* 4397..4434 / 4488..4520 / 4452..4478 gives 0.6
